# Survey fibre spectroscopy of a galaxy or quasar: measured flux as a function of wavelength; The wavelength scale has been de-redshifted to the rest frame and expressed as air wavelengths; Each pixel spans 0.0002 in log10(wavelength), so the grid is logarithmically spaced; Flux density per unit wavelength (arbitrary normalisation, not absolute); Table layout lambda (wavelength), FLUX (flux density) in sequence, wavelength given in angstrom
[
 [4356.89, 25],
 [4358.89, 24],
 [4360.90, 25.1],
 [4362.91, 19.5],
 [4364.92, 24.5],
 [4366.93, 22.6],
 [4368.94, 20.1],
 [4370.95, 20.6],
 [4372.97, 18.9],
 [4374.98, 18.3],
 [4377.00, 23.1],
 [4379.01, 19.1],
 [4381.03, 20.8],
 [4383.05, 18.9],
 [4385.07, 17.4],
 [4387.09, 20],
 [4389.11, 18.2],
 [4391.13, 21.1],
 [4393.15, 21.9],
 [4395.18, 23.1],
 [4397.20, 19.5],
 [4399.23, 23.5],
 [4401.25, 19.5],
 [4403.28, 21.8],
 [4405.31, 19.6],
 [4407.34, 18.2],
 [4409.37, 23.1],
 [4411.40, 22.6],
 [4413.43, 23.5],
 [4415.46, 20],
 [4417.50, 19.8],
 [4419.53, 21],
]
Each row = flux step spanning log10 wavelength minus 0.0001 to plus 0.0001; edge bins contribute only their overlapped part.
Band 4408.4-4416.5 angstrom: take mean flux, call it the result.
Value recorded 22.3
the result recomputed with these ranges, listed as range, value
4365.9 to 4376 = 20.1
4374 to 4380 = 20.2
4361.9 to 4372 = 21.4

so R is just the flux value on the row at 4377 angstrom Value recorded 23.1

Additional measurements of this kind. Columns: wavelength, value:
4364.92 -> 24.5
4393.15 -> 21.9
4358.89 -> 24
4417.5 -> 19.8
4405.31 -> 19.6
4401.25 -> 19.5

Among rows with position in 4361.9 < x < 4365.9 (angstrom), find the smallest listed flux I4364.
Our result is 19.5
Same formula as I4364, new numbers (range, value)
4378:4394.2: 17.4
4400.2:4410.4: 18.2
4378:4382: 19.1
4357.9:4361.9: 24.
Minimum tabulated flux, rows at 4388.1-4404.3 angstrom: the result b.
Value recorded 18.2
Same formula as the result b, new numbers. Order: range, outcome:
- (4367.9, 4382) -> 18.3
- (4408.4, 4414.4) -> 22.6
